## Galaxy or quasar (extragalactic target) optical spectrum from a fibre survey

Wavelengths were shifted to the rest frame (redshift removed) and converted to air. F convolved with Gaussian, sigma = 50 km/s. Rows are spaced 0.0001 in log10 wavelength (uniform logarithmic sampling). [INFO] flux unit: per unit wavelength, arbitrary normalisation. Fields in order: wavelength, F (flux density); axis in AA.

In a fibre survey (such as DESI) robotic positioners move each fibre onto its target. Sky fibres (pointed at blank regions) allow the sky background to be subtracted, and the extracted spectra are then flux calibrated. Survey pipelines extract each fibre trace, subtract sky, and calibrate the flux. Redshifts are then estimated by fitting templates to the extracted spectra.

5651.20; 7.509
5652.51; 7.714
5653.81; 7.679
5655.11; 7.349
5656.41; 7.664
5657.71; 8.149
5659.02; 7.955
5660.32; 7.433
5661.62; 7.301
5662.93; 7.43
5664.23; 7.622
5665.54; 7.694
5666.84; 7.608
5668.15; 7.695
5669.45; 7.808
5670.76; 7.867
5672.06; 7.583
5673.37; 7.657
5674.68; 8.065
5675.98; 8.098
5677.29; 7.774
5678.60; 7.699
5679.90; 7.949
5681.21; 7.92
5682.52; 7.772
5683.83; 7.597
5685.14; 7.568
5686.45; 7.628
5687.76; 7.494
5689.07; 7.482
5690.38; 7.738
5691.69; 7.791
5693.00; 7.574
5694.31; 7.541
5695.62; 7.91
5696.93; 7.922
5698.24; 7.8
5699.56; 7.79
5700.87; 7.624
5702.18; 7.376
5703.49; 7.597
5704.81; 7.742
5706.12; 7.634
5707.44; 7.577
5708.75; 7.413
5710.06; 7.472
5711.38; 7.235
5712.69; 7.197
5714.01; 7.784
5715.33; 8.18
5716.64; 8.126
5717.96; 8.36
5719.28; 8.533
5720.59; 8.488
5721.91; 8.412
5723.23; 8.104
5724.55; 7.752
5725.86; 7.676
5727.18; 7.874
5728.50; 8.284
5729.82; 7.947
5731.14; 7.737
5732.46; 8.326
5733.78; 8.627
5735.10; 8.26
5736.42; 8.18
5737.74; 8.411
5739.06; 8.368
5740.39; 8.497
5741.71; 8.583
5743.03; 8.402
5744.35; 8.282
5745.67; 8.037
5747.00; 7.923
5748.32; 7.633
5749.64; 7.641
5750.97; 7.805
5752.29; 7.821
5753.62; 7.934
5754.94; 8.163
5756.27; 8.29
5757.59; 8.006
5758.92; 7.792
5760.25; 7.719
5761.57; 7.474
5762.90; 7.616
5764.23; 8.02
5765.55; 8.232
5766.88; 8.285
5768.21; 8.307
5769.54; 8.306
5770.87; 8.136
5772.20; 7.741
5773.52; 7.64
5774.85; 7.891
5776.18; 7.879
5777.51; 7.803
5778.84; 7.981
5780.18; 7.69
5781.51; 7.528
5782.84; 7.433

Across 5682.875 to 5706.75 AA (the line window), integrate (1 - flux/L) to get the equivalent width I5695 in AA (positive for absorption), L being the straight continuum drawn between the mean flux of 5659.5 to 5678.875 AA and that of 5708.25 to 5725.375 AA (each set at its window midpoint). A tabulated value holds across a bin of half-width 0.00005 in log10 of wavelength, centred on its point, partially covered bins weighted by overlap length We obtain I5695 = 0.5 AA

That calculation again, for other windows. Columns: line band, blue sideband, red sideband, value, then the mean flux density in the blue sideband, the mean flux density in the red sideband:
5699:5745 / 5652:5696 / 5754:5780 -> -1.0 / 7.7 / 7.96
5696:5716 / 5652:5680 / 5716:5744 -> 1.0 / 7.72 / 8.24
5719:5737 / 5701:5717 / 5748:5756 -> -1.0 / 7.6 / 7.86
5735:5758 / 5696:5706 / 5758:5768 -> -0.8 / 7.7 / 7.9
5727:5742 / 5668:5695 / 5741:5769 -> -0.6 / 7.73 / 8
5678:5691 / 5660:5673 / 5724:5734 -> 0.1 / 7.61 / 8.01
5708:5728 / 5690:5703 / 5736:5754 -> -0.1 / 7.71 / 8.11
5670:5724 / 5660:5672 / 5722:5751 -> 0.4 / 7.61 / 8.12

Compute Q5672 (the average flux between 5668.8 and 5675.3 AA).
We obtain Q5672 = 7.79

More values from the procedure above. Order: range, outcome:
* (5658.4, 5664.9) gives 7.55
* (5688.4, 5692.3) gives 7.67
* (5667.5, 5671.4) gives 7.79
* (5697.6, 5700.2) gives 7.77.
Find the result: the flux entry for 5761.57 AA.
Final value 7.474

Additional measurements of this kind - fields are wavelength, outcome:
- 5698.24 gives 7.8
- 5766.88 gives 8.285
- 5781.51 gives 7.528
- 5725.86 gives 7.676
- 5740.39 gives 8.497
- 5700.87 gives 7.624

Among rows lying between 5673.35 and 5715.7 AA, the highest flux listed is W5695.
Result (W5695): 8.18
